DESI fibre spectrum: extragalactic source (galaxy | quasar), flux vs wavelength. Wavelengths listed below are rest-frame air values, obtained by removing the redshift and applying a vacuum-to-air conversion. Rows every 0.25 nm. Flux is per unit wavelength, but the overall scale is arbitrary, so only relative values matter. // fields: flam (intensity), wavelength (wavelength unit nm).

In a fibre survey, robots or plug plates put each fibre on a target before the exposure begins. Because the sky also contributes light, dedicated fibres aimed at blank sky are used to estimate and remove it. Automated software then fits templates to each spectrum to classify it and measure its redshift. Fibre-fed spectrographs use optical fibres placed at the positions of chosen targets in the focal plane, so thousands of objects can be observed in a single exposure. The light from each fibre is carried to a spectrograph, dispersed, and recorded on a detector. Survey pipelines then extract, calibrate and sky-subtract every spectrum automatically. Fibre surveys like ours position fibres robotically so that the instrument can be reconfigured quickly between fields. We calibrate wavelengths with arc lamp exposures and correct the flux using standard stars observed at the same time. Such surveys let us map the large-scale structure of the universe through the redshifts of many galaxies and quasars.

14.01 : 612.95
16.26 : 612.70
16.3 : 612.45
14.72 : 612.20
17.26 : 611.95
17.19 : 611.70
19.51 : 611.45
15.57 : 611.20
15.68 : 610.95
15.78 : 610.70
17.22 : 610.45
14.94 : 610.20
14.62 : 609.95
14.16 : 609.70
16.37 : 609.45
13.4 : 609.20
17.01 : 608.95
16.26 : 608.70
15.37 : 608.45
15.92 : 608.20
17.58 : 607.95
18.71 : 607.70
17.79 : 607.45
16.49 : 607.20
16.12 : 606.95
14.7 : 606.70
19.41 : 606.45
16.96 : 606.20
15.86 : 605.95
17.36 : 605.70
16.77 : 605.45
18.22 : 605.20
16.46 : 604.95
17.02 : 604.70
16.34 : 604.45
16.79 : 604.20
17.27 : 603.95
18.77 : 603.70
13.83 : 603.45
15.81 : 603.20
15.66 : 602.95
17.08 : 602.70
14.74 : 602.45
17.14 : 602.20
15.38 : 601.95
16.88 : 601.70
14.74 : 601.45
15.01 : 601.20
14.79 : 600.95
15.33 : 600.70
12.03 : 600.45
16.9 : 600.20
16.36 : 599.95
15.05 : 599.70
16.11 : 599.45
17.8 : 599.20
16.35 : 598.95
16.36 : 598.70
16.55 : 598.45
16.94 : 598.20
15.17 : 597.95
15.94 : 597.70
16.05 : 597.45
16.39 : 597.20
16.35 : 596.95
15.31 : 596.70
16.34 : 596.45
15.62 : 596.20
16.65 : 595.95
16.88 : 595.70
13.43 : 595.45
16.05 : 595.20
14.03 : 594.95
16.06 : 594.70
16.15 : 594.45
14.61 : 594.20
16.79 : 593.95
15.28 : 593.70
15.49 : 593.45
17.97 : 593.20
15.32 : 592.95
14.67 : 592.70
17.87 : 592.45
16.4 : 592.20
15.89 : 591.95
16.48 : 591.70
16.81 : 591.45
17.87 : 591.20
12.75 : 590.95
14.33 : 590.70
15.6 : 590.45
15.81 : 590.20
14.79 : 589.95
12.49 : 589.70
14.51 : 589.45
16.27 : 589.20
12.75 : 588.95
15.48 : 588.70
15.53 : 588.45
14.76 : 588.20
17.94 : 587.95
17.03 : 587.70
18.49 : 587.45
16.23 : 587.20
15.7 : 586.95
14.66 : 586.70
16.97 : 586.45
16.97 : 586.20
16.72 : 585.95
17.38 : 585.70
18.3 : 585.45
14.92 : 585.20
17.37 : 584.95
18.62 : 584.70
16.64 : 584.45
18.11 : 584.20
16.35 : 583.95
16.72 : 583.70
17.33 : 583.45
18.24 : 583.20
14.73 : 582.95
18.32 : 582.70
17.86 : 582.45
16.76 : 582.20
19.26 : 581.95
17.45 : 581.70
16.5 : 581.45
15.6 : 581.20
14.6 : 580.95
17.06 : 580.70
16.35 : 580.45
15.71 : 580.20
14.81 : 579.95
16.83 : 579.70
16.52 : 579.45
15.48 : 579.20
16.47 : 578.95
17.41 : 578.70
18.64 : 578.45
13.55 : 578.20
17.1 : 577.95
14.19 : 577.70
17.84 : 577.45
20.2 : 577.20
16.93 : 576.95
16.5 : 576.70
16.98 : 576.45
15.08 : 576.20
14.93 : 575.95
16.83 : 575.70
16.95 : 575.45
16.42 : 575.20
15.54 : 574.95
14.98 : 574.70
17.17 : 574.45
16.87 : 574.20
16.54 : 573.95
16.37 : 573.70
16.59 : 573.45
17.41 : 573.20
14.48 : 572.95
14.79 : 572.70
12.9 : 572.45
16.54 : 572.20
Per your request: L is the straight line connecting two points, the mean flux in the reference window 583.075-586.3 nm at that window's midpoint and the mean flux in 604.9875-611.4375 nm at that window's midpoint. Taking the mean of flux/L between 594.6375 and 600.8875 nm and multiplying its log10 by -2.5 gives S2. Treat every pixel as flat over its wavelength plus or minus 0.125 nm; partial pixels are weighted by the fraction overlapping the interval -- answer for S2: 0.06 mag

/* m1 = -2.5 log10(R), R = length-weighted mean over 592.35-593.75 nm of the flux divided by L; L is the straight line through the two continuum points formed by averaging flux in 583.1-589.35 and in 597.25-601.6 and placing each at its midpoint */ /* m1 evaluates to 0.003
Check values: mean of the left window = 16.6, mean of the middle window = 16.1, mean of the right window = 15.8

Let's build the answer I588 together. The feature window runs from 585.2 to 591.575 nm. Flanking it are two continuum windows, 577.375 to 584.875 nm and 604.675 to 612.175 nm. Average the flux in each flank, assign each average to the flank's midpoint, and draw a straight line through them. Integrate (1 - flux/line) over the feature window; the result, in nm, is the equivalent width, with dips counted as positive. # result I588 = 0.31 nm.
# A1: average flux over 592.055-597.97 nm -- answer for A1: 15.9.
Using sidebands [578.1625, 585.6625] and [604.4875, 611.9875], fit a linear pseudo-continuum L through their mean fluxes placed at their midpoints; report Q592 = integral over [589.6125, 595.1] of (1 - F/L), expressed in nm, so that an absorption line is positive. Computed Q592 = 0.345 nm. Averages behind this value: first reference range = 16.8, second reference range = 16.5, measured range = 15.6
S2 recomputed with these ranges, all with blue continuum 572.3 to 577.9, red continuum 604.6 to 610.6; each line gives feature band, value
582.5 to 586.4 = -0.05 mag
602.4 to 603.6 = 0.06 mag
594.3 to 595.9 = 0.06 mag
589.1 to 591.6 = 0.08 mag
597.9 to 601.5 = 0.04 mag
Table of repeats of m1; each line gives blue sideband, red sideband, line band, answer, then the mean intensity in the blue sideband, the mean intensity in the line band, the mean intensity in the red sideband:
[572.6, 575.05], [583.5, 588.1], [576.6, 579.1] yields -0.03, 16.1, 16.9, 16.9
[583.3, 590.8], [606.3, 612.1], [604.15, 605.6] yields -0.04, 16.2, 16.9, 16.4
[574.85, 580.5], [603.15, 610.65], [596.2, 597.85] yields 0.03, 16.4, 16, 16.5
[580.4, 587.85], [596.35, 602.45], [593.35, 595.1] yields 0.05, 16.9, 15.5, 15.9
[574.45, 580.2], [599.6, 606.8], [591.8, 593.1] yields 0.01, 16.4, 16.1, 16.2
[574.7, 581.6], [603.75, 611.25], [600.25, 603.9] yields 0.06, 16.3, 15.6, 16.4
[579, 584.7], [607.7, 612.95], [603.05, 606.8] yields -0.04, 16.7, 16.8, 16.1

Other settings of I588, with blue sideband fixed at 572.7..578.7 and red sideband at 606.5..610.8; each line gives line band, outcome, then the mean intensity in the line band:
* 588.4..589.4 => 0.08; 14.9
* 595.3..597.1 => 0.04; 15.8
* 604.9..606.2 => -0.07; 17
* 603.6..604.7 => -0.07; 17.2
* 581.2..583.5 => -0.13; 17.3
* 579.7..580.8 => 0.02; 16.1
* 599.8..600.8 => 0.06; 15.1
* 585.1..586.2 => -0.04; 16.9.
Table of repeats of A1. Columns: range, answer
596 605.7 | 16.1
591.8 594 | 16.2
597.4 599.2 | 16.3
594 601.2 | 15.8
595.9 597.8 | 16.1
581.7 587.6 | 17.1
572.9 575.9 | 16.4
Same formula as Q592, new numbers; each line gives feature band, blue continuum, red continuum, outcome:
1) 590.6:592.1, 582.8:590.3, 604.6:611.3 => 0.05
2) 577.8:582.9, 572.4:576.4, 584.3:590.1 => -0.18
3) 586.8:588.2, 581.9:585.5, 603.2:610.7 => 0.02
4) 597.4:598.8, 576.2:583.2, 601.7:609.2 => 0.04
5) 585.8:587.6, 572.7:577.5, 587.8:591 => -0.16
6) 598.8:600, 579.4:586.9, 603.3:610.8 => 0.02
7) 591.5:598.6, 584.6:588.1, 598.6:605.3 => 0.21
